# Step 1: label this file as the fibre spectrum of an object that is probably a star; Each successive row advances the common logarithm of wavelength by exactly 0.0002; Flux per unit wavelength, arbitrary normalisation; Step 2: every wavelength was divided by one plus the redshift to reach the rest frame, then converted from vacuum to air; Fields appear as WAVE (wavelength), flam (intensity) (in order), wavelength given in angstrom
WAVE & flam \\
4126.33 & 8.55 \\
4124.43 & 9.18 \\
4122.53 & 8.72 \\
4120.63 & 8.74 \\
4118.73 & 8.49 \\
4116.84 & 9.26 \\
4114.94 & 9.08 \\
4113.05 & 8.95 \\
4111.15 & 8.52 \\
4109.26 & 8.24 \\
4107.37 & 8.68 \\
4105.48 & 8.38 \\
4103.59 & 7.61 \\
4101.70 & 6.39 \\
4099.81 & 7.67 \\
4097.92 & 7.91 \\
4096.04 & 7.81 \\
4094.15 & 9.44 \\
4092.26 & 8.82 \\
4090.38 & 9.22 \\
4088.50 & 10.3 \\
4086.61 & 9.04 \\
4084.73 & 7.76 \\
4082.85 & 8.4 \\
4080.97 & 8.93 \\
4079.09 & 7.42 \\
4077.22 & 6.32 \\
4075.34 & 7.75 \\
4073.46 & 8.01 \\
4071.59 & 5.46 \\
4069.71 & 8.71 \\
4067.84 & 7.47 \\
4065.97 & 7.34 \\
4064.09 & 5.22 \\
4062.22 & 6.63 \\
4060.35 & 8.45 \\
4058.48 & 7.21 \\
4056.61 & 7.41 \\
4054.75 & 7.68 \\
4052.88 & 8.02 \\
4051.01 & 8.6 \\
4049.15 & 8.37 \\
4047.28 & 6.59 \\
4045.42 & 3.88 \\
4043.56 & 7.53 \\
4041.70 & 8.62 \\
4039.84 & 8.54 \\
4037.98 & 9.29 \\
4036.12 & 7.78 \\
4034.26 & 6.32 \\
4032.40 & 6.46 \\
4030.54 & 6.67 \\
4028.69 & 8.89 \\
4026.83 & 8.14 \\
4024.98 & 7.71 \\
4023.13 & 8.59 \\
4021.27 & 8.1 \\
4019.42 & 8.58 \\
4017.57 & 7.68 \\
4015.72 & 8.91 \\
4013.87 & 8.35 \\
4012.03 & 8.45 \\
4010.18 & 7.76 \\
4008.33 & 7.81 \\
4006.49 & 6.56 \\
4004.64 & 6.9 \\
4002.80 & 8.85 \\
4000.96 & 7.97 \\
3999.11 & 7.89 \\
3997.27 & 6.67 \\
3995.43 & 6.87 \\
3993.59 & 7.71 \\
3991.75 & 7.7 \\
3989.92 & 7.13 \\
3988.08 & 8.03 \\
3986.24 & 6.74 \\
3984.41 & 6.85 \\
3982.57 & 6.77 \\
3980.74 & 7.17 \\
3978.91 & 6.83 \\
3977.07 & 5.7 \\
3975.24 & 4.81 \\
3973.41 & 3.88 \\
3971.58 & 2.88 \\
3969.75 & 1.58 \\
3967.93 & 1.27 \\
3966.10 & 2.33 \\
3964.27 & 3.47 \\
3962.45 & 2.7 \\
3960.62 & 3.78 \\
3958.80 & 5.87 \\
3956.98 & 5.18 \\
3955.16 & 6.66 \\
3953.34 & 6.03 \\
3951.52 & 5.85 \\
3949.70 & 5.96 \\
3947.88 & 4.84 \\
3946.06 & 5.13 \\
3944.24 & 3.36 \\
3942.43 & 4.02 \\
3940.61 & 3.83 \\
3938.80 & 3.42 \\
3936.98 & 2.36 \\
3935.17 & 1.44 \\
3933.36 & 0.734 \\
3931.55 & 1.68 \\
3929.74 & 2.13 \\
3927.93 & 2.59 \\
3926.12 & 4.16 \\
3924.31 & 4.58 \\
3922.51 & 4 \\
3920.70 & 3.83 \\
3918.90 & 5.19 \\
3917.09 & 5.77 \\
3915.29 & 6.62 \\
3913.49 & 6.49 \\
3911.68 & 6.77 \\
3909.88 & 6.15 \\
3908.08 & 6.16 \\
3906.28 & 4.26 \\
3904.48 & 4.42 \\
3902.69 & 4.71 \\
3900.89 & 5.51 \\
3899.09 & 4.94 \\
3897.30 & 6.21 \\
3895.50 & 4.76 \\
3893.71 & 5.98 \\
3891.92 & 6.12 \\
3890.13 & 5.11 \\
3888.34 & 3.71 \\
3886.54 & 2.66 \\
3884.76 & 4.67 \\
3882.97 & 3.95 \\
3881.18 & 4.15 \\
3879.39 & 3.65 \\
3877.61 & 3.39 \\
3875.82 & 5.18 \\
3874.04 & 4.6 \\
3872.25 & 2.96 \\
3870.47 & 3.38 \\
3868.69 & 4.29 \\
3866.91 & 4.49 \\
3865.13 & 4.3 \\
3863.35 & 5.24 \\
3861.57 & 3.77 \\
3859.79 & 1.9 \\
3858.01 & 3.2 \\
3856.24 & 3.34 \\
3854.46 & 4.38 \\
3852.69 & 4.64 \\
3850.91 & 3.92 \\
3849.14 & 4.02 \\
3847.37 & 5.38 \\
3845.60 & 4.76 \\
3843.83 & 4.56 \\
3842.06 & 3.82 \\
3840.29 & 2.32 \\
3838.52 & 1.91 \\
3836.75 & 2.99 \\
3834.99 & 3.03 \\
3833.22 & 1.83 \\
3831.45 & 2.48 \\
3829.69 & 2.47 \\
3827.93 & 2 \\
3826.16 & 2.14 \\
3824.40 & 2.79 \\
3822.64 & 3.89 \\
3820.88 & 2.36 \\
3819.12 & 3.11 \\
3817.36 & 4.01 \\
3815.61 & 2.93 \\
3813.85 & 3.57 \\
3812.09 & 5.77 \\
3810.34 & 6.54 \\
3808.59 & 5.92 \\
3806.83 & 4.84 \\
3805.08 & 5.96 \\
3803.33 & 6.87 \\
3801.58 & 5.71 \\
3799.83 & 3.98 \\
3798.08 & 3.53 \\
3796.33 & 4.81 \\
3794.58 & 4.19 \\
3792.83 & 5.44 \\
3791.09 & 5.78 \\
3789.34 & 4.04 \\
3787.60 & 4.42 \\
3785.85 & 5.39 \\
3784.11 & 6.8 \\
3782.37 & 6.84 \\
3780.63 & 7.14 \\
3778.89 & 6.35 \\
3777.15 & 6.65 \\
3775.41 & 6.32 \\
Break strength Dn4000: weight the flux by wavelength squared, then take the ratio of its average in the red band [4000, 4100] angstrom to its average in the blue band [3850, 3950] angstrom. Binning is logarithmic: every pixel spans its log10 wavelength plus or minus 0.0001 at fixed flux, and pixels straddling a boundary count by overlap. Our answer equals 1.98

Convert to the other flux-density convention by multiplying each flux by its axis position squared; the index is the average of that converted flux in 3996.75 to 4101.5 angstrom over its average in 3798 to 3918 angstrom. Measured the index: 2.00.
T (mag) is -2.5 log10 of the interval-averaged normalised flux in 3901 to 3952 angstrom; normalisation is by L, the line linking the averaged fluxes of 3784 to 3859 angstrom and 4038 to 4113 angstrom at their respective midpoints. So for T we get 0.28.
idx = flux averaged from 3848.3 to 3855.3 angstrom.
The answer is 4.24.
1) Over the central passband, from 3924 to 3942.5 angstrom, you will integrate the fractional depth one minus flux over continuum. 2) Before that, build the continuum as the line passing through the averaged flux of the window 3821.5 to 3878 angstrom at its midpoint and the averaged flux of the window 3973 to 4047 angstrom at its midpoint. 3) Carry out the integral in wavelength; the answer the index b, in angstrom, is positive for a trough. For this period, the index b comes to 9.5 angstrom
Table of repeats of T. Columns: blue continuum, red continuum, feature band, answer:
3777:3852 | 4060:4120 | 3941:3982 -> 0.36 mag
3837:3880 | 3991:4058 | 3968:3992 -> 0.19 mag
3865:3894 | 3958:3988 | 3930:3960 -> 0.11 mag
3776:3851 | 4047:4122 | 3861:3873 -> 0.24 mag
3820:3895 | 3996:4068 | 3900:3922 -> -0.11 mag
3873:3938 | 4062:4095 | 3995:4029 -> -0.20 mag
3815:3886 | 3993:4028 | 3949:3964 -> 0.23 mag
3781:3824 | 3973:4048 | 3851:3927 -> 0.28 mag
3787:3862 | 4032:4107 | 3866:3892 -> 0.17 mag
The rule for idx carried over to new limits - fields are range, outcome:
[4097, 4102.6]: 7.32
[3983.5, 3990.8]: 7.19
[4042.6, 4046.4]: 5.75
